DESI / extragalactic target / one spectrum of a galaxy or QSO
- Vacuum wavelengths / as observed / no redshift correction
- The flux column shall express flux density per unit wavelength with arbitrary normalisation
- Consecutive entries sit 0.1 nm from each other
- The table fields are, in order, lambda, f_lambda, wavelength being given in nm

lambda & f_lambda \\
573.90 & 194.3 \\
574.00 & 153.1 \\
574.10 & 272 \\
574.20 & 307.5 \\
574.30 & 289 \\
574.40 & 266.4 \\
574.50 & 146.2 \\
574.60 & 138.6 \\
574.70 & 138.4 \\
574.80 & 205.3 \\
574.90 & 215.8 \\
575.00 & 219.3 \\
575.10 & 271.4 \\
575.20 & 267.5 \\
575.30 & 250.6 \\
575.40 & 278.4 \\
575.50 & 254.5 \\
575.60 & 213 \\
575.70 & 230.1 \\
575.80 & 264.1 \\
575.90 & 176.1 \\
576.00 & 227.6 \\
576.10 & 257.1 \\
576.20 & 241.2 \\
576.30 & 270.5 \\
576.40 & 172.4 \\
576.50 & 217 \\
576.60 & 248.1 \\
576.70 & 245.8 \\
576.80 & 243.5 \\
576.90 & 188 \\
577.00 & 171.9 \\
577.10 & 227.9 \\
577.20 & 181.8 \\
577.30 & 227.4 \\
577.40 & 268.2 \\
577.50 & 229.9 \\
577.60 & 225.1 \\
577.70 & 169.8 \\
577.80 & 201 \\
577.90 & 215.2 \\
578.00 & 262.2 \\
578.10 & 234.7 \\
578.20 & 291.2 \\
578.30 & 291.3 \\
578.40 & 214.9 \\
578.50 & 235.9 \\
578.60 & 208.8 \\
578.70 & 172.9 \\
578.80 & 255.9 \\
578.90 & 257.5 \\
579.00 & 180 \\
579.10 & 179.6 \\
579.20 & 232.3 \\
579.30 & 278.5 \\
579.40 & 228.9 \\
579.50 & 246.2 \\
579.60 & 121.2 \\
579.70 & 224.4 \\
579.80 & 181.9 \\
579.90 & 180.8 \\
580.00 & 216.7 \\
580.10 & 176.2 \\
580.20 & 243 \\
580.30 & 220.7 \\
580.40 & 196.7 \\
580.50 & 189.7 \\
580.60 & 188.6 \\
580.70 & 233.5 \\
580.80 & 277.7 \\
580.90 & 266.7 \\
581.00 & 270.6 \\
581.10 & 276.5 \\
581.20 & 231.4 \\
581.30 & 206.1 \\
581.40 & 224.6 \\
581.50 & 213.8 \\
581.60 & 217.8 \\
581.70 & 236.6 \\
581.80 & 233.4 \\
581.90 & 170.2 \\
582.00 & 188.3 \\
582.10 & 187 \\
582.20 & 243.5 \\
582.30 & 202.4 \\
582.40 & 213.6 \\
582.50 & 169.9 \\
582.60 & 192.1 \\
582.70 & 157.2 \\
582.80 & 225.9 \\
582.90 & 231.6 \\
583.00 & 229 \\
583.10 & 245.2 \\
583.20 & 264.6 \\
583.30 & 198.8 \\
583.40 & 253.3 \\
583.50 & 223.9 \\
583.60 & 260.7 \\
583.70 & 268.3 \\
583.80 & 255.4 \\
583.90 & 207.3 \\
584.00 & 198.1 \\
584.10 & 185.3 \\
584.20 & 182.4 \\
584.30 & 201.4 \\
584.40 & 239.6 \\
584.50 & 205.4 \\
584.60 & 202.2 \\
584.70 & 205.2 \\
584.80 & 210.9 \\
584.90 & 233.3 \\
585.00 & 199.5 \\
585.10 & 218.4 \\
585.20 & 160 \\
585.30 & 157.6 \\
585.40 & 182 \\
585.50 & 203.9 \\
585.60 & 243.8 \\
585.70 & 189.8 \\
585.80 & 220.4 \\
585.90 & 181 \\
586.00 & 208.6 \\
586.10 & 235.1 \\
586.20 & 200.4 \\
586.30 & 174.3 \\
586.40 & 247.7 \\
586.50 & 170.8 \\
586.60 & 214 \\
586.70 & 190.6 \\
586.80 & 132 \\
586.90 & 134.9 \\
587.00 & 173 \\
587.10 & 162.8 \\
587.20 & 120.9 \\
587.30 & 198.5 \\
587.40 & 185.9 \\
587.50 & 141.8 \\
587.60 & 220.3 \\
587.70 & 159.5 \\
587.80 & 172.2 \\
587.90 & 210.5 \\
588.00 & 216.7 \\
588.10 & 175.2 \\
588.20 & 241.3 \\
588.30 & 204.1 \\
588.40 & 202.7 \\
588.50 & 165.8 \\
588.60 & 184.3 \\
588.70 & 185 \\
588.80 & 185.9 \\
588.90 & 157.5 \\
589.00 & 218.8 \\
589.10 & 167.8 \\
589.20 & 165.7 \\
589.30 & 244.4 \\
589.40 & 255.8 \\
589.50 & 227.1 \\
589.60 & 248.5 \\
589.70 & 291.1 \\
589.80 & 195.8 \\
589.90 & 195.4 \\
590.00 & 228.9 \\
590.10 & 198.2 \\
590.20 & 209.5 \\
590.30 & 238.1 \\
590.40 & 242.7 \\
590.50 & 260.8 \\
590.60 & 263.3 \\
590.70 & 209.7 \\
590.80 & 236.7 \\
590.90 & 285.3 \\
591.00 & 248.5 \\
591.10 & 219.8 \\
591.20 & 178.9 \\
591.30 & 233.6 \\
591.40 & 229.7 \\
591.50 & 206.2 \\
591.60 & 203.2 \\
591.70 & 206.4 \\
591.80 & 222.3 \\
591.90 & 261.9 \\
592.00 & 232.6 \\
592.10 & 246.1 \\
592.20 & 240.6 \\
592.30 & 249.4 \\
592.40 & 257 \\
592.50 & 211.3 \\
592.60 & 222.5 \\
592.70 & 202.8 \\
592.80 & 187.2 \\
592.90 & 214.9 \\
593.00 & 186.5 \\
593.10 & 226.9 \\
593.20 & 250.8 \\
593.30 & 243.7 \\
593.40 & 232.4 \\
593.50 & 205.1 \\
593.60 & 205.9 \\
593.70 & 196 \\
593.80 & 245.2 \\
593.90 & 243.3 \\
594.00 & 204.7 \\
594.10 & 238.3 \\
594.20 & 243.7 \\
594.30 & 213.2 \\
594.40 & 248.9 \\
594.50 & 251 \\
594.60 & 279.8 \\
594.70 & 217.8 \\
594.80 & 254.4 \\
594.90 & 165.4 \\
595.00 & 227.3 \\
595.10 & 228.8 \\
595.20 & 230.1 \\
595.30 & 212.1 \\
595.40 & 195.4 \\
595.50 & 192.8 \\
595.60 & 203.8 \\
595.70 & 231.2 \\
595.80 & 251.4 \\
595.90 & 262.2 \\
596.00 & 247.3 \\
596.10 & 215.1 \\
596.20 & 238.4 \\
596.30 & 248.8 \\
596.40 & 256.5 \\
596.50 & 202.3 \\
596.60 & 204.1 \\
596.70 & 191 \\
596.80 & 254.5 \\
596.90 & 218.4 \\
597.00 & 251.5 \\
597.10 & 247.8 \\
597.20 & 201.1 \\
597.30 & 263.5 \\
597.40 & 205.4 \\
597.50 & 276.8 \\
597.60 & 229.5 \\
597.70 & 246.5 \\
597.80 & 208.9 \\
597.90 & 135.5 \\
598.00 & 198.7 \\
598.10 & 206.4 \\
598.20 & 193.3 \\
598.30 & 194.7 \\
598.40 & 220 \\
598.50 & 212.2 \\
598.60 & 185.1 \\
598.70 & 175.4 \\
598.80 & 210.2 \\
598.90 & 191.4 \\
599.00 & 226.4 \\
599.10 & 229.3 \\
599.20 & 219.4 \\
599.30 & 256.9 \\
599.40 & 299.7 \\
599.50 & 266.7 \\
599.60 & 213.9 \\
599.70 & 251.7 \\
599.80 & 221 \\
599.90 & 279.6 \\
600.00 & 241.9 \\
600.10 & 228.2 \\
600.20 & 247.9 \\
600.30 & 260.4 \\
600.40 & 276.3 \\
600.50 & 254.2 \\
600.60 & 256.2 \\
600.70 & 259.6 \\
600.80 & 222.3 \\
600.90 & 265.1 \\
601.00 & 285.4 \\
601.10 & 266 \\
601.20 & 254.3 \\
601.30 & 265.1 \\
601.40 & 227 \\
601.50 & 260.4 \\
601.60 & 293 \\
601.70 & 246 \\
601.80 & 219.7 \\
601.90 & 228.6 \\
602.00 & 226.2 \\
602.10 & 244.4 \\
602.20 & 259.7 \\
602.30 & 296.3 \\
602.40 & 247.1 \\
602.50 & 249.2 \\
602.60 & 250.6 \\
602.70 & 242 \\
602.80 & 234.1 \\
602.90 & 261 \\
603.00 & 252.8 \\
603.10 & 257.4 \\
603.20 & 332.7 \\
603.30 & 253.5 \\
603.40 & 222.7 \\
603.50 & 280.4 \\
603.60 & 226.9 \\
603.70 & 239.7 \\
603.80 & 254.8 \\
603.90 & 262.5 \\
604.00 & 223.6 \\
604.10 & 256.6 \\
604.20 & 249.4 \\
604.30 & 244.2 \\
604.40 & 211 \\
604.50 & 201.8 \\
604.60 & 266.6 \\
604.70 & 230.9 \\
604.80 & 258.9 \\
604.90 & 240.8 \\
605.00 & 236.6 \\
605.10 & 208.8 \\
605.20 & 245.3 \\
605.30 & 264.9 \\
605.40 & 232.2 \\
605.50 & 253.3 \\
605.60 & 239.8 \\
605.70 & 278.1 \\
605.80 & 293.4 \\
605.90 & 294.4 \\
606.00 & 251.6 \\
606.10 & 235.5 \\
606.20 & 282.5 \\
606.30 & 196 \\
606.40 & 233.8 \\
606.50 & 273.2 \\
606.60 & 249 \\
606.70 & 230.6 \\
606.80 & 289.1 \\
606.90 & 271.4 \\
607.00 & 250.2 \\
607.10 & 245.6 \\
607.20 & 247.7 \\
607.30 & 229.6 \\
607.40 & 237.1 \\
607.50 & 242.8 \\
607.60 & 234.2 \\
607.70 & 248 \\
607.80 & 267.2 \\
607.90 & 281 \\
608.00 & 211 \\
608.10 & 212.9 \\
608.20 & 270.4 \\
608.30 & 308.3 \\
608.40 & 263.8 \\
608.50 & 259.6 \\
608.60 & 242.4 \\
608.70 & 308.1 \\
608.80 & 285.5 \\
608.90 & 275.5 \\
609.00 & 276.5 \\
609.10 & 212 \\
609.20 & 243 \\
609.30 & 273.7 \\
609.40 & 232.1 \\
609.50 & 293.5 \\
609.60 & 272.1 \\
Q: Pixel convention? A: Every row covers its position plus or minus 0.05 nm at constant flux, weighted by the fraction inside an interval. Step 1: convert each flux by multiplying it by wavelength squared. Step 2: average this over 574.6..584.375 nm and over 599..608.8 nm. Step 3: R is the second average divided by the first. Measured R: 1.2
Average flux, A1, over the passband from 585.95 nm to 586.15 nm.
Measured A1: 222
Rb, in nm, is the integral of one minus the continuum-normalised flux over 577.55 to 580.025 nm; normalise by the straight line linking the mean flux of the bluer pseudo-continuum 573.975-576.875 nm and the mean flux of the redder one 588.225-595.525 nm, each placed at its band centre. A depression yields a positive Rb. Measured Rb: 0.09 nm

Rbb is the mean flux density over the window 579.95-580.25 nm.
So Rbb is 212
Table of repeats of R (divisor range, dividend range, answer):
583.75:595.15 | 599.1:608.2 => 1.24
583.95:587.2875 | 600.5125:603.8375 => 1.39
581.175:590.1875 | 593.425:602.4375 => 1.19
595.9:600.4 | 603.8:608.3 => 1.12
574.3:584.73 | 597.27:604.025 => 1.17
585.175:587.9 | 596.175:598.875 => 1.22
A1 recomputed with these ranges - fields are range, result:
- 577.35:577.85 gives 219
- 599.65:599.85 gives 236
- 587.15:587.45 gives 168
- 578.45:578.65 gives 222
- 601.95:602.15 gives 235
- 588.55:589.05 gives 186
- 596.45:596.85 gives 213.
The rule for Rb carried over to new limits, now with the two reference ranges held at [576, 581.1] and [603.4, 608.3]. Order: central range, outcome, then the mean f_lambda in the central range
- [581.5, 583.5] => 0.12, 214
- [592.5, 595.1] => 0.14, 224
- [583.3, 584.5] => 0.03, 223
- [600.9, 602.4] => -0.07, 255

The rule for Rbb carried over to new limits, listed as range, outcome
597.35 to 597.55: 241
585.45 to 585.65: 224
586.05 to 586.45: 214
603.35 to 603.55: 252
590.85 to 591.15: 251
